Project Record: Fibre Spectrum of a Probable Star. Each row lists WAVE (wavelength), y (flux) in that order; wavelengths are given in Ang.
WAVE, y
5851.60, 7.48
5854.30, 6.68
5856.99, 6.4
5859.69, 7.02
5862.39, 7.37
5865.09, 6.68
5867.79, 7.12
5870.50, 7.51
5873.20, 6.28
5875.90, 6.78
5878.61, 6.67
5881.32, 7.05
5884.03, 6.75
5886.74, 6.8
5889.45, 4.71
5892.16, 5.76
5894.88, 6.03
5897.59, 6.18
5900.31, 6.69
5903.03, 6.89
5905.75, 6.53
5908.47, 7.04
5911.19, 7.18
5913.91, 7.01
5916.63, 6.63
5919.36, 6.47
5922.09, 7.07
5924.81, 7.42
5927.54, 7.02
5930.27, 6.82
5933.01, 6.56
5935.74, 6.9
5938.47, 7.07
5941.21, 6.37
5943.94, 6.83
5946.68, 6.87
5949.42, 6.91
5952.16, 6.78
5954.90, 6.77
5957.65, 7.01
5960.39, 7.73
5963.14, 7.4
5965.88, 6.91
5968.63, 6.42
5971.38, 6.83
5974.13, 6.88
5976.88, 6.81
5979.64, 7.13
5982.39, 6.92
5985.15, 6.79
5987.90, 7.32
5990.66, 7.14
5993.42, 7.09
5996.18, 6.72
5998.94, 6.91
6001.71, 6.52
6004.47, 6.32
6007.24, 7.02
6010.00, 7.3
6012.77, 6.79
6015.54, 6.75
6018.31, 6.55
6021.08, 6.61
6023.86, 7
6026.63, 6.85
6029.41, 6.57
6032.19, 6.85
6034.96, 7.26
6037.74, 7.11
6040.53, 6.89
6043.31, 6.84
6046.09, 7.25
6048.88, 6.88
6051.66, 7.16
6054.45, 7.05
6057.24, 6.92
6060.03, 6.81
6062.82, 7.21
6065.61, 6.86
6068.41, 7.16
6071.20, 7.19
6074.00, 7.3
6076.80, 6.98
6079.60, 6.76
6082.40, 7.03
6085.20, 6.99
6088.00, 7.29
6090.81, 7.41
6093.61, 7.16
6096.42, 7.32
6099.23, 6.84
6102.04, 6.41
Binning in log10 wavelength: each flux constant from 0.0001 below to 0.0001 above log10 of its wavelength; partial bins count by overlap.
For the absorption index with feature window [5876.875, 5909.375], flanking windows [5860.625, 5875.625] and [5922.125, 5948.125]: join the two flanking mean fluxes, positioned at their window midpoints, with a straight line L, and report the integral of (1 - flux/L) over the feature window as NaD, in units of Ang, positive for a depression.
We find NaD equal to 2.4 Ang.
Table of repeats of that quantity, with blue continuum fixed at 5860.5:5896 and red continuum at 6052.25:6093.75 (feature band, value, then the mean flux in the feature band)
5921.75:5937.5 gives -0.58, 6.96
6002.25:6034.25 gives 0.70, 6.79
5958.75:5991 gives -0.90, 7.02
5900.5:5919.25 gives -0.49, 6.84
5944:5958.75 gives -0.20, 6.86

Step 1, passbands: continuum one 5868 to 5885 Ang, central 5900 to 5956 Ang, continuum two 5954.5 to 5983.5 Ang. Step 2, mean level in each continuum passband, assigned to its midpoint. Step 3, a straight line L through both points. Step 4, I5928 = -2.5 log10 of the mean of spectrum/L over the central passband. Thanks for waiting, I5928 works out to 0.01 mag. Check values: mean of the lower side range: 6.86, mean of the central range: 6.85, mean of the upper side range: 6.99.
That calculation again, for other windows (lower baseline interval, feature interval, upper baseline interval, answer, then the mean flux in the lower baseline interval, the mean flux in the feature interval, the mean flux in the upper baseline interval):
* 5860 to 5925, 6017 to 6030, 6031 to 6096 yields 0.04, 6.68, 6.72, 7.06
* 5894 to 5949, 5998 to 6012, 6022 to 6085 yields 0.02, 6.79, 6.81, 6.99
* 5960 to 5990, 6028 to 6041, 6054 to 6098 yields 0.02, 6.99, 6.94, 7.09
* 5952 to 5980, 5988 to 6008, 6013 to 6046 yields 0.01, 6.97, 6.84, 6.86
